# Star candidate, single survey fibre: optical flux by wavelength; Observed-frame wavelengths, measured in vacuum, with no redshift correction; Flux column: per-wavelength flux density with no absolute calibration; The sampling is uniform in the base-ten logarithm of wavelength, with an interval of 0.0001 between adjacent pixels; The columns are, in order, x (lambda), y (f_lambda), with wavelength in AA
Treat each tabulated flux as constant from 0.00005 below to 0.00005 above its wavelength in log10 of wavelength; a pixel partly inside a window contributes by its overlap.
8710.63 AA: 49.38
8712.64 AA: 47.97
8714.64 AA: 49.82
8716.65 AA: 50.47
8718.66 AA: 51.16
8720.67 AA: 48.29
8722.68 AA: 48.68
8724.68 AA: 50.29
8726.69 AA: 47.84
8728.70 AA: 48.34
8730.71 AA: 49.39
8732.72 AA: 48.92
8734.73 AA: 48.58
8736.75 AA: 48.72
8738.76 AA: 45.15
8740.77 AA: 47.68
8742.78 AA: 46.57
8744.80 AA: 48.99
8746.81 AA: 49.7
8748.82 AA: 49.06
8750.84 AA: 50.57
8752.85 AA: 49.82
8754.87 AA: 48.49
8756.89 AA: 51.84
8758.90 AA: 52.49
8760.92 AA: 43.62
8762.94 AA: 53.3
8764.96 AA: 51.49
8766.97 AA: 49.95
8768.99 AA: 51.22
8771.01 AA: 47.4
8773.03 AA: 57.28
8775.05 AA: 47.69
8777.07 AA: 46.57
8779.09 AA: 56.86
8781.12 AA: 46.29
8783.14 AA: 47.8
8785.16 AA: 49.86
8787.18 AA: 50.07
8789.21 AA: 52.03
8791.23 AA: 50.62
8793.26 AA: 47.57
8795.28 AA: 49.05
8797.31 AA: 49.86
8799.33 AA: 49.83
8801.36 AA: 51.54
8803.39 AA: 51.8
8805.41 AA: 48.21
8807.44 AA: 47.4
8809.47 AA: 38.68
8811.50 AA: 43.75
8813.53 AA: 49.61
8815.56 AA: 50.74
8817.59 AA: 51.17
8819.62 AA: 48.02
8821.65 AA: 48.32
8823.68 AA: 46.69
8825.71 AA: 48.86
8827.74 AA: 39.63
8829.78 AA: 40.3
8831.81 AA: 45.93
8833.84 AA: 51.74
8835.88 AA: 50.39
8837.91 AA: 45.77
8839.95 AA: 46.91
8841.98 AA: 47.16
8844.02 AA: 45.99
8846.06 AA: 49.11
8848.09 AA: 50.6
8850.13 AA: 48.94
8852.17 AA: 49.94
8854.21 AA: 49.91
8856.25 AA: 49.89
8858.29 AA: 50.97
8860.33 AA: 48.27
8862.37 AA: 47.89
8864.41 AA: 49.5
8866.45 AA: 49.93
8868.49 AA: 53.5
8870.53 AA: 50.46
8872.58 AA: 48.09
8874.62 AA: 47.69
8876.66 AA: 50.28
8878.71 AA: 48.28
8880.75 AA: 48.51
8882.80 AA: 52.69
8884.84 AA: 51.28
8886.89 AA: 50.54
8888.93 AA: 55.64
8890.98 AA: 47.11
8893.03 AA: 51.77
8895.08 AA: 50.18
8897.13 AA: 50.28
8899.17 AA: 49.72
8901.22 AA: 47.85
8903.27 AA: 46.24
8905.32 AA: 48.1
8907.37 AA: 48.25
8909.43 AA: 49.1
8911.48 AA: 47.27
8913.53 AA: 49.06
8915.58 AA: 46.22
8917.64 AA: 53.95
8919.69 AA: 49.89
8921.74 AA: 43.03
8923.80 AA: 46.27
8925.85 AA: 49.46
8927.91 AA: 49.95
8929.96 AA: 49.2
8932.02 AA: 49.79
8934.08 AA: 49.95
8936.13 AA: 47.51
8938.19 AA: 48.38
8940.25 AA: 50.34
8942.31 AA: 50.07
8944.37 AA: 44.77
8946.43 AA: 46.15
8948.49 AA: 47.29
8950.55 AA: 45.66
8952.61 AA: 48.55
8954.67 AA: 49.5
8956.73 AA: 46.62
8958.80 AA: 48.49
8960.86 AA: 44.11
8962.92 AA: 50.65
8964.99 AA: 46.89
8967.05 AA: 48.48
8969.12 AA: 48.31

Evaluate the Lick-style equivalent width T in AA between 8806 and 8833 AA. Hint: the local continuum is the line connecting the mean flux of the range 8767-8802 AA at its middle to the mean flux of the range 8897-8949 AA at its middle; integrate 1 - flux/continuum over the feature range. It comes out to 1.89 AA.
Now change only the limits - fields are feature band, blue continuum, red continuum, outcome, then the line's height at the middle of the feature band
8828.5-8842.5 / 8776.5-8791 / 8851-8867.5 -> 0.8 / 49.7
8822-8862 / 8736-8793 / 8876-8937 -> 1.4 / 49.4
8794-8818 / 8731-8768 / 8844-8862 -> 0.4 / 49.3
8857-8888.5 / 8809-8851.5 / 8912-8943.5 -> -1.4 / 47.9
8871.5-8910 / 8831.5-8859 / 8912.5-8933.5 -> -0.6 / 48.8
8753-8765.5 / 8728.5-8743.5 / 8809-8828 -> -0.6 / 47.7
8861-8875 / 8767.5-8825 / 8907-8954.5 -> -0.3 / 48.7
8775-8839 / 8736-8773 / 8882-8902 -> 2.2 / 49.9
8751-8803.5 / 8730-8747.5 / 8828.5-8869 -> -2.0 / 48.3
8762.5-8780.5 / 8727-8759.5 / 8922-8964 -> -0.9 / 48.8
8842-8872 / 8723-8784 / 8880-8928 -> -0.1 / 49.3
